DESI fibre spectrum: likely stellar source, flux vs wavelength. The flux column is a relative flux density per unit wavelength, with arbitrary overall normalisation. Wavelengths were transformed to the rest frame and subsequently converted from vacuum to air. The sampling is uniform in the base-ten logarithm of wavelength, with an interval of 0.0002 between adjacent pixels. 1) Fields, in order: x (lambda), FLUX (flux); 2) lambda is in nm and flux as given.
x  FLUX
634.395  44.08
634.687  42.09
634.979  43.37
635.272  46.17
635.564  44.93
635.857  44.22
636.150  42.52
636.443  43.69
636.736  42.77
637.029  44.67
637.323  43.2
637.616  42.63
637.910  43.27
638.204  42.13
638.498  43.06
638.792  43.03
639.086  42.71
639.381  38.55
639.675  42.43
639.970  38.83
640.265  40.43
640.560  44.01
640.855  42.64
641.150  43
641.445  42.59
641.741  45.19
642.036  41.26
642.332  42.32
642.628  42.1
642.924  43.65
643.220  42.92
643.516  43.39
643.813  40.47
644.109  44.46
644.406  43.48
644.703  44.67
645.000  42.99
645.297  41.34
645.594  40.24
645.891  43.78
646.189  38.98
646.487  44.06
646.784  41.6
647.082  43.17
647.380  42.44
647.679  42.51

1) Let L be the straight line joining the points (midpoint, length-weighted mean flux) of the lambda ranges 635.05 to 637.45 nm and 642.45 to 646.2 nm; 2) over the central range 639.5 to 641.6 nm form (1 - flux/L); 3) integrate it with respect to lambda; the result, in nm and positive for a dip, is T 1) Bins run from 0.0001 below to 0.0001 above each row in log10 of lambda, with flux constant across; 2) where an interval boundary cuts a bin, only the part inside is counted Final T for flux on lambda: 0.06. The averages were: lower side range 44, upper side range 42.6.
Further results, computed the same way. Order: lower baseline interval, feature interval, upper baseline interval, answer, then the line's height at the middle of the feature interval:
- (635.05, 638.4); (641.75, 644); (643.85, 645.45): 0.04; 43.3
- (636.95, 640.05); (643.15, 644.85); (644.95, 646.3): -0.07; 41.6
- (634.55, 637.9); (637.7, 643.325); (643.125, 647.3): 0.10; 43.1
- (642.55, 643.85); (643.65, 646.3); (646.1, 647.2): 0.00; 42.4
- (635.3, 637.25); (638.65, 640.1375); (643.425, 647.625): 0.08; 43.4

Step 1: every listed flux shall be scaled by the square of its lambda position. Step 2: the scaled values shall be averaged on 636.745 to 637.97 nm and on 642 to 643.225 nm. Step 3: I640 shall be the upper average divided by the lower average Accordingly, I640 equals 1.00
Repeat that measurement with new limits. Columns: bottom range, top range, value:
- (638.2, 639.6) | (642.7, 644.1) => 1.04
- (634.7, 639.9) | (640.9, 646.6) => 1.01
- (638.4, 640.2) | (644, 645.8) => 1.06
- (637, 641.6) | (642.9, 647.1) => 1.03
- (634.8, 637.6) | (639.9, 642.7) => 0.98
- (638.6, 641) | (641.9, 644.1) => 1.03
